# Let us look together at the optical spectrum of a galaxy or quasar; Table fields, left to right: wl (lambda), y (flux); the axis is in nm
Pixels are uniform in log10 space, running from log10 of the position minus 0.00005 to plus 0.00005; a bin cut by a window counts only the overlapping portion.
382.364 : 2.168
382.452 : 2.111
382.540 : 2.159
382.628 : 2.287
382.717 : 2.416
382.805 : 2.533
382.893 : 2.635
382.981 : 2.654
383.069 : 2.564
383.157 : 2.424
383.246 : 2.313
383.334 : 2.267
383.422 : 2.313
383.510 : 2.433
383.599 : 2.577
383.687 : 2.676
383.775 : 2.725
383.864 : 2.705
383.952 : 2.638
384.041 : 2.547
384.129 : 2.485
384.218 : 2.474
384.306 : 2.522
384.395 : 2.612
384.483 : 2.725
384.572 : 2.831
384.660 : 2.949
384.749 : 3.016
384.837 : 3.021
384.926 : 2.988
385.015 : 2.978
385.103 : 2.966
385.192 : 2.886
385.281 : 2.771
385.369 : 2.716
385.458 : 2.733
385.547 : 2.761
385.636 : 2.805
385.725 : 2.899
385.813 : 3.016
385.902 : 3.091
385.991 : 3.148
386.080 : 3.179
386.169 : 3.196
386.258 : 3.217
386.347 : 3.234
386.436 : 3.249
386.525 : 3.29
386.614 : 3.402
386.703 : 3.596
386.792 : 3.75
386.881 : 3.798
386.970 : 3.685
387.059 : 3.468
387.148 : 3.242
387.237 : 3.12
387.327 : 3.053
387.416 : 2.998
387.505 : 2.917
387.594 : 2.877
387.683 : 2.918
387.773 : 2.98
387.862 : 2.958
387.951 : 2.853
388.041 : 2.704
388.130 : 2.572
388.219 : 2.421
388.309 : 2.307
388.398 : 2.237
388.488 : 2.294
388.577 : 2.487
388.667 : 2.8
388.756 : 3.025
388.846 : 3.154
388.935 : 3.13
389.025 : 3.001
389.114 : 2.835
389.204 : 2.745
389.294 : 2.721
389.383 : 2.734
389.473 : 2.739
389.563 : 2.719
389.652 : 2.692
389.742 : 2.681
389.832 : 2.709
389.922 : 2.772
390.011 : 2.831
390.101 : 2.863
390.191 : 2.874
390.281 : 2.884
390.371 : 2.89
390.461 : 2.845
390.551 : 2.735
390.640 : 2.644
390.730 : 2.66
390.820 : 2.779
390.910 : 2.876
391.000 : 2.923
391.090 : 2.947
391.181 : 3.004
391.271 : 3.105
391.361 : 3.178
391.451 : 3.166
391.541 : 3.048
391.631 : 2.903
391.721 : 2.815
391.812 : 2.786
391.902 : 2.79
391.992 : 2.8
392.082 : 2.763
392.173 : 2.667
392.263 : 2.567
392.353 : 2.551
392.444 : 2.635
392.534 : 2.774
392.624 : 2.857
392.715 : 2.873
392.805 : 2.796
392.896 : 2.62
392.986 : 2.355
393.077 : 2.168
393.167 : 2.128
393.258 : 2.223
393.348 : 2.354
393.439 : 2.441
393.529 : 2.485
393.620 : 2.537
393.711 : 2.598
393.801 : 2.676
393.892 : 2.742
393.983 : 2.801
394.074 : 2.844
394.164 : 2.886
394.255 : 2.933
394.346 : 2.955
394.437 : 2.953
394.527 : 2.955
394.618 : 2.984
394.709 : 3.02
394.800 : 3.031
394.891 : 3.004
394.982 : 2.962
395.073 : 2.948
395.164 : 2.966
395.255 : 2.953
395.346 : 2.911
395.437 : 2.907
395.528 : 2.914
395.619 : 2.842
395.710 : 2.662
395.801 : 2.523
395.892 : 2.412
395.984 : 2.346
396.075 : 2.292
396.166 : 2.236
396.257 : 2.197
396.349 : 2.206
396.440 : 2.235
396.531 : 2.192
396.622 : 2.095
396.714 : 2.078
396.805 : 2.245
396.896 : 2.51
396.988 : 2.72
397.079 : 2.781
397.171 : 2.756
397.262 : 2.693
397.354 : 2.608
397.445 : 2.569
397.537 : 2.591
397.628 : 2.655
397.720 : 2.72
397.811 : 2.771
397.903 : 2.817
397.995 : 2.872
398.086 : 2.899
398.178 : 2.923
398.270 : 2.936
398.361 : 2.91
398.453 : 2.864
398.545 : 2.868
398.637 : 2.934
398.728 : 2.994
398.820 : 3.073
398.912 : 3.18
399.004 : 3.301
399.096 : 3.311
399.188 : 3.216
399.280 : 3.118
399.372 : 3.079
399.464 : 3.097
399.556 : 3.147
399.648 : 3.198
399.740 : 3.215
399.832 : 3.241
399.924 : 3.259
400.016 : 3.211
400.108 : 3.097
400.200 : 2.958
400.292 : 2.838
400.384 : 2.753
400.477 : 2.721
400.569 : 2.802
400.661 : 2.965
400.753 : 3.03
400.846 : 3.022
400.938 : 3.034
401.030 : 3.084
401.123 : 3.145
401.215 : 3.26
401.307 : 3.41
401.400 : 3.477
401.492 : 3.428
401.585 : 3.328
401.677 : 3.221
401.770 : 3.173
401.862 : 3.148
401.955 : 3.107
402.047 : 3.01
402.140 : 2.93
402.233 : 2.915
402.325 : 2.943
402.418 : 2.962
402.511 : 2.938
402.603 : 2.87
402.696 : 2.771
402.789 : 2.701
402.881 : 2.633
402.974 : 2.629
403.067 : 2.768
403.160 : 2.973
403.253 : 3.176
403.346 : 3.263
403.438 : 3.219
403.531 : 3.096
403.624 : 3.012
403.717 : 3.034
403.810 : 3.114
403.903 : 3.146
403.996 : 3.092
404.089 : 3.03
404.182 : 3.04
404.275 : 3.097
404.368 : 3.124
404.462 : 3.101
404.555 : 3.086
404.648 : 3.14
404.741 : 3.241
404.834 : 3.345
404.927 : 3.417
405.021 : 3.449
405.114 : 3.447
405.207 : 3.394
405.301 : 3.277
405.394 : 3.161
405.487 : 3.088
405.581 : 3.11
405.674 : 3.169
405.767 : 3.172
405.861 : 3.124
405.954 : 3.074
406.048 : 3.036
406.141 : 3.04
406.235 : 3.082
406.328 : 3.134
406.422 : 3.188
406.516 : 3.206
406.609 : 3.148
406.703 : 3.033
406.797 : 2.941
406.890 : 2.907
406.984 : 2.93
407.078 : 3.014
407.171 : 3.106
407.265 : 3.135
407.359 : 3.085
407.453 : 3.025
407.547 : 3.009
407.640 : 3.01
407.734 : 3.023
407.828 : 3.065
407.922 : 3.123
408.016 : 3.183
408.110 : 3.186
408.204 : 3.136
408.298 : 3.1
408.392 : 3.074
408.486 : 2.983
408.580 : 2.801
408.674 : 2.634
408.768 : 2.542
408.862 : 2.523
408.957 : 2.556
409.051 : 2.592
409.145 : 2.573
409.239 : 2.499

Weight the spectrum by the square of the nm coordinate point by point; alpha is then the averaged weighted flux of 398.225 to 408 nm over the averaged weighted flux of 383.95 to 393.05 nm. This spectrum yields 1.15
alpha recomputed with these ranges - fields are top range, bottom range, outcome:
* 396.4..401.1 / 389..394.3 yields 1.08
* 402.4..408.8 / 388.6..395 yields 1.18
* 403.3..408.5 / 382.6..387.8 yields 1.20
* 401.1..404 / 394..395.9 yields 1.10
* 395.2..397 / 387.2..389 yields 0.92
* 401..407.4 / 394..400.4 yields 1.14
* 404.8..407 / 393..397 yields 1.28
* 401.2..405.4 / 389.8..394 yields 1.21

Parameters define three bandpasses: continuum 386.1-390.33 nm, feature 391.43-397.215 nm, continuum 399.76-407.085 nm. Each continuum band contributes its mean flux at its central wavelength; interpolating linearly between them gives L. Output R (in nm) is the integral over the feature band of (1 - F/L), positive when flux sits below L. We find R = 0.67 nm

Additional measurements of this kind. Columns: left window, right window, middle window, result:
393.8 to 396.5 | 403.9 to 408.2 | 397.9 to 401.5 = -0.20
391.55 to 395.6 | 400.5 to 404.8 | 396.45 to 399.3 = 0.12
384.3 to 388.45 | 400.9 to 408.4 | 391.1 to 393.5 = 0.25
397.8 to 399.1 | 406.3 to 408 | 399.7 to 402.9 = -0.05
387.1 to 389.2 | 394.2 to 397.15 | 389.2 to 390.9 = 0.01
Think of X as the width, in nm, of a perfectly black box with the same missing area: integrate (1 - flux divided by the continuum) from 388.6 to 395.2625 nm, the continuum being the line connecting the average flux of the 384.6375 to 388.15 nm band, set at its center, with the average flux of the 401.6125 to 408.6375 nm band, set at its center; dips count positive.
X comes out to 0.62 nm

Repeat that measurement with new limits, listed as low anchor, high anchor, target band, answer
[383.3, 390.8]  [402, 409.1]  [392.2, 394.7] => 0.228 nm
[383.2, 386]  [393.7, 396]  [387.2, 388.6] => 0.018 nm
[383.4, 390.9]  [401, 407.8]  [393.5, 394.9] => 0.061 nm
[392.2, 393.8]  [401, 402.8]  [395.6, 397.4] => 0.216 nm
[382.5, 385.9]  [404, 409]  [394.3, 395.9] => -0.016 nm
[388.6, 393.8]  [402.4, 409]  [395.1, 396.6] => 0.159 nm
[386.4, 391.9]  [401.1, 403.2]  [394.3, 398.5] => 0.416 nm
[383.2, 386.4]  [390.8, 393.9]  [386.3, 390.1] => -0.260 nm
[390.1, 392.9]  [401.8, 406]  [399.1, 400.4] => -0.052 nm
